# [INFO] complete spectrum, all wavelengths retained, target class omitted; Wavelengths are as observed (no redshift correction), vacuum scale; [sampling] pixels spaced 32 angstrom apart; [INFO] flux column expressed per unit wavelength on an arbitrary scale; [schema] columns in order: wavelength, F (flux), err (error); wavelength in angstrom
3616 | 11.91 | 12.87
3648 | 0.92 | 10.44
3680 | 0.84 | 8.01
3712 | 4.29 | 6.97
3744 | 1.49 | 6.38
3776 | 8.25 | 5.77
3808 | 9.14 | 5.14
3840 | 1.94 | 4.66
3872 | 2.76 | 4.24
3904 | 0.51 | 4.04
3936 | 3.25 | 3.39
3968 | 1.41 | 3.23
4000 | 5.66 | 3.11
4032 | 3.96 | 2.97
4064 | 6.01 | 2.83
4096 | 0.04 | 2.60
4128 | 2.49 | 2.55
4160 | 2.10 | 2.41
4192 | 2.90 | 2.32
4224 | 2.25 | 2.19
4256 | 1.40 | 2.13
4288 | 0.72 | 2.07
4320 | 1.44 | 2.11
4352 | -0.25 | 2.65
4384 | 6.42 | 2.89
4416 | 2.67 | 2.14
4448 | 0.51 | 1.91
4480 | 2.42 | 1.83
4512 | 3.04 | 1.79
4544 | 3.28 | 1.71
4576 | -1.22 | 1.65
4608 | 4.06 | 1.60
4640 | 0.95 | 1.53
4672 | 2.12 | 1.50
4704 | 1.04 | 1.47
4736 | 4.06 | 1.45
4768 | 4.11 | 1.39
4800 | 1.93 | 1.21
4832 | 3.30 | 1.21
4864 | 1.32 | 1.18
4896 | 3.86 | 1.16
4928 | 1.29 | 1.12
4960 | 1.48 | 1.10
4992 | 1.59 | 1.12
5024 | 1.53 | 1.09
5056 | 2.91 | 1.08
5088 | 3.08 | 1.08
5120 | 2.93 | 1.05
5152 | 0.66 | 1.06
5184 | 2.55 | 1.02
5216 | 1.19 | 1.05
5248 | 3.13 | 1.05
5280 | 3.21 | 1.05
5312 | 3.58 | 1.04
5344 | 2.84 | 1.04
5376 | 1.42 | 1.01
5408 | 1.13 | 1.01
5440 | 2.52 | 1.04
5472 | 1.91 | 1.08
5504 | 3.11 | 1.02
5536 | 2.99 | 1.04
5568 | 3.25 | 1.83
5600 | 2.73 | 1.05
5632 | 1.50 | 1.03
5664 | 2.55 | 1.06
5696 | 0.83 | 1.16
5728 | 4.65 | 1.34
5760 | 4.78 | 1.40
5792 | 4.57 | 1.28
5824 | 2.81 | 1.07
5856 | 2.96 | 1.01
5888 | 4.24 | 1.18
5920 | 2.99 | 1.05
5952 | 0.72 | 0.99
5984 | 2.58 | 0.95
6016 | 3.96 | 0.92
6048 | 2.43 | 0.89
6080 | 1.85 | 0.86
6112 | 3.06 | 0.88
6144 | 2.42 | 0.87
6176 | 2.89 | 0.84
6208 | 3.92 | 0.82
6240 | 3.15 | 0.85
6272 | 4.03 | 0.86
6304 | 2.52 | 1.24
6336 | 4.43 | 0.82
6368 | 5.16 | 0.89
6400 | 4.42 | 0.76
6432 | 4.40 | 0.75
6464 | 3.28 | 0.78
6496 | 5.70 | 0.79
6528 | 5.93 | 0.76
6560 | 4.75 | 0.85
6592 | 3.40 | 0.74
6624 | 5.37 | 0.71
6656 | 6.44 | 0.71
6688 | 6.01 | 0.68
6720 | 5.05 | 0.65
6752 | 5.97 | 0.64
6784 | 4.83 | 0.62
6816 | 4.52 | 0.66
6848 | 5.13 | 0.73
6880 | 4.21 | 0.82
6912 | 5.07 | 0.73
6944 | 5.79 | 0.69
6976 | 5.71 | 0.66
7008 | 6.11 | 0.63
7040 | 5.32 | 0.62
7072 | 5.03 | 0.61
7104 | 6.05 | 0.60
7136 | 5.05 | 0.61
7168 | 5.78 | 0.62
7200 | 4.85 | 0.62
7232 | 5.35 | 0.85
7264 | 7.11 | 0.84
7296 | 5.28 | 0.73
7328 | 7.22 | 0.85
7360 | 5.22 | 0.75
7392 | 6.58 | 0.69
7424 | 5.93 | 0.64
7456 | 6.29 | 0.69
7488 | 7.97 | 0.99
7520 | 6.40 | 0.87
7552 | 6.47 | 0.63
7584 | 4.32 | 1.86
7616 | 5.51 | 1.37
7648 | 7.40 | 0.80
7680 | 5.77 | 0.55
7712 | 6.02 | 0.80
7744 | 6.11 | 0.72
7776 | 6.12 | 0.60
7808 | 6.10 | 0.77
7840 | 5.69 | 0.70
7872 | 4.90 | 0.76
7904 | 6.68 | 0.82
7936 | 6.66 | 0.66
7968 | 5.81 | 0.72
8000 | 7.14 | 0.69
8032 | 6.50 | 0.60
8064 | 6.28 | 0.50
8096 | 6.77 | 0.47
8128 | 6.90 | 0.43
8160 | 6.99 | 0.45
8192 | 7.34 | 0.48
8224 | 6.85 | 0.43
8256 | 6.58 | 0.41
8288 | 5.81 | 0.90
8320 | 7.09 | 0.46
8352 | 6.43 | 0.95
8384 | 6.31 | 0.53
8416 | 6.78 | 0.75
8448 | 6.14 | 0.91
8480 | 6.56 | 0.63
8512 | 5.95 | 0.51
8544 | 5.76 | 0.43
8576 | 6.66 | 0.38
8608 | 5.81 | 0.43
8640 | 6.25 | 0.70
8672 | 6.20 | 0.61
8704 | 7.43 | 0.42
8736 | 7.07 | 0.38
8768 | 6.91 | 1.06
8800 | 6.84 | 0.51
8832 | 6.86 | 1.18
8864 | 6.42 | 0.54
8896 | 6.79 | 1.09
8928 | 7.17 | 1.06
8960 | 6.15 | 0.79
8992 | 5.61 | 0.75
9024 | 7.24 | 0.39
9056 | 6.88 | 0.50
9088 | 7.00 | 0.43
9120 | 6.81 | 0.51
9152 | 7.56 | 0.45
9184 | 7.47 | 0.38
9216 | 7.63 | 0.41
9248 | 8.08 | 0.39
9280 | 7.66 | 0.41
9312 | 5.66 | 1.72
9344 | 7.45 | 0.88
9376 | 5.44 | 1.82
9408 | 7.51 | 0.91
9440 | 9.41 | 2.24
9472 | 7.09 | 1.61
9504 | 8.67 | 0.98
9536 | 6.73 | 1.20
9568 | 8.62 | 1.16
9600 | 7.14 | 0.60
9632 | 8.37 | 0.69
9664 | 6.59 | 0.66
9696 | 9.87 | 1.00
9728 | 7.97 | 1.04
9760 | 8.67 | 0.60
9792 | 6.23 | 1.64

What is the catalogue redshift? 0.661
